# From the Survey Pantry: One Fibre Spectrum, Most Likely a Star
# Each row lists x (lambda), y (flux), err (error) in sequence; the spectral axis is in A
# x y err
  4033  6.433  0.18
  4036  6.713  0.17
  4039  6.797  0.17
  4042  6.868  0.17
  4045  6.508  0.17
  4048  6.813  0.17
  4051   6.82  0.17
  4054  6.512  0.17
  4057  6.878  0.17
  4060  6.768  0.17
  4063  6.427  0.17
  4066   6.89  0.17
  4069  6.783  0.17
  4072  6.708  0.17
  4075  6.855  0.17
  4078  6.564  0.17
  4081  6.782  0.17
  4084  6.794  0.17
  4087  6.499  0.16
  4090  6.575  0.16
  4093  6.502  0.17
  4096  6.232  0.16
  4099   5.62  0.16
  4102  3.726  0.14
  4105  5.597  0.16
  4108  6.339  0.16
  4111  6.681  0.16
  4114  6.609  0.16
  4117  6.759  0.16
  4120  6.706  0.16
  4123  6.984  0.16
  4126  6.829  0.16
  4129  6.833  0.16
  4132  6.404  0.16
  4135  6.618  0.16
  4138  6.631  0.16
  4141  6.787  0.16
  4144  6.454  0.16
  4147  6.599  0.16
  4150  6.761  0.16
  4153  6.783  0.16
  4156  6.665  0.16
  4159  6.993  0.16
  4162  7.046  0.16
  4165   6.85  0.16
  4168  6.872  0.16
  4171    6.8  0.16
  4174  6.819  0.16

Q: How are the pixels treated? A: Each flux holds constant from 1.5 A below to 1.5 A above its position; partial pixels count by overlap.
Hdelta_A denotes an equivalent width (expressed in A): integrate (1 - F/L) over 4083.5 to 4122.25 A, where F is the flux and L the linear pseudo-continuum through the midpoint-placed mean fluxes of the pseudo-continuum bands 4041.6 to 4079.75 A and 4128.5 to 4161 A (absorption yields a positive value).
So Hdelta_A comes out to 2.9 A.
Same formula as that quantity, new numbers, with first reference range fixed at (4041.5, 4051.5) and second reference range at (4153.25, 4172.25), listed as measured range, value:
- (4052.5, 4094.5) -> 0.52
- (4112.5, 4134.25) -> 0.30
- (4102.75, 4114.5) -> 1.19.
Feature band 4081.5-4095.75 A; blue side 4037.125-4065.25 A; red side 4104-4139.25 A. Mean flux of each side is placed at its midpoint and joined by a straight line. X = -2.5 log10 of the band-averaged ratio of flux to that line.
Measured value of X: 0.01 mag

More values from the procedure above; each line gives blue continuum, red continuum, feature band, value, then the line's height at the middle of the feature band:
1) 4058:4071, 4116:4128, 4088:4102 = 0.137 mag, 6.78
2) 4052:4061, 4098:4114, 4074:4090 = -0.083 mag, 6.19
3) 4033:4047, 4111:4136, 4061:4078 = -0.003 mag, 6.7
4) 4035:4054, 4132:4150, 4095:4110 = 0.204 mag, 6.66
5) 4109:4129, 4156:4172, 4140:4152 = 0.030 mag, 6.84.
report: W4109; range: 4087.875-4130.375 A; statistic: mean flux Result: 6.29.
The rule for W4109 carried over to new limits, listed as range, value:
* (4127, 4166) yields 6.72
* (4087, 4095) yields 6.51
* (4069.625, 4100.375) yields 6.52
